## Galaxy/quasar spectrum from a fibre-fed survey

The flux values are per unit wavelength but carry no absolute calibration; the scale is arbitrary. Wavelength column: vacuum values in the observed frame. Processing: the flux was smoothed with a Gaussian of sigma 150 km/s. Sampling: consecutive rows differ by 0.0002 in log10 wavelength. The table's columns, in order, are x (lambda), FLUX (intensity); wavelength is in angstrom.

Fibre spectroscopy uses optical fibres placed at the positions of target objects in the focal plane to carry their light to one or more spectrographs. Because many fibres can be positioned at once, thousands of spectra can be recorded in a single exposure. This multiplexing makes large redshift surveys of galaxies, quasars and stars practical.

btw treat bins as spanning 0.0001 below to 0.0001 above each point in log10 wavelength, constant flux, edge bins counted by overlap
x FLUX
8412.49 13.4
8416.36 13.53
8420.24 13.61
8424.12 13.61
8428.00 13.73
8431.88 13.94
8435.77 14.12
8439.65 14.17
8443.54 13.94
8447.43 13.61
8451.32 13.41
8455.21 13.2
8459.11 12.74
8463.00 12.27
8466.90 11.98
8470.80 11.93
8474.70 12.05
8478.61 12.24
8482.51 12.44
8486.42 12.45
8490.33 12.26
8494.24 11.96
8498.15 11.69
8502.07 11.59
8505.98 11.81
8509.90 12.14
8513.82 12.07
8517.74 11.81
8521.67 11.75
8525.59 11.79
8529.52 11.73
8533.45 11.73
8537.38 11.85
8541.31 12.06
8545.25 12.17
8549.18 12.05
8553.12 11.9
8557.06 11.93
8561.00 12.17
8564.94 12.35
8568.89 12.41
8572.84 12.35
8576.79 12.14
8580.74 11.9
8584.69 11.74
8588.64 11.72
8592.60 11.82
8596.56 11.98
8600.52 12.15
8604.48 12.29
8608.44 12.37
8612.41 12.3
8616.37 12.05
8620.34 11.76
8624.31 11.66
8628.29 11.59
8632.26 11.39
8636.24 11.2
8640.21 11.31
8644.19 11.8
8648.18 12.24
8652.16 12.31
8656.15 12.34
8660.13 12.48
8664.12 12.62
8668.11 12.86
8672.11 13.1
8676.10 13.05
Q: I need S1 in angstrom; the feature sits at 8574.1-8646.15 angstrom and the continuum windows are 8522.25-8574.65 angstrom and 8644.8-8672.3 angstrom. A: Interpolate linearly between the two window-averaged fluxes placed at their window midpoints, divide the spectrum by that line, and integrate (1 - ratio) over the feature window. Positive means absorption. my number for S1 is 2.6 angstrom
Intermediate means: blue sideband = 12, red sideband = 12.5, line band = 11.8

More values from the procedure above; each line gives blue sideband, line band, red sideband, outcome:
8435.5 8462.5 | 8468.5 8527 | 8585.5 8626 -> 4.6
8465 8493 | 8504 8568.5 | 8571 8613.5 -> 0.8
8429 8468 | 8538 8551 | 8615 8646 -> 0.4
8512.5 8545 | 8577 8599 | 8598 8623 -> 0.4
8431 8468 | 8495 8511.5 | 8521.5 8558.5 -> 0.9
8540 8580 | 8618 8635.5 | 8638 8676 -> 1.0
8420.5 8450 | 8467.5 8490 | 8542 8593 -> 1.8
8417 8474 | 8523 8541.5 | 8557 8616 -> 1.1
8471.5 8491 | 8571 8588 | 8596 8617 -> 0.3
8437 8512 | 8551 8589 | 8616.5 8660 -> 0.1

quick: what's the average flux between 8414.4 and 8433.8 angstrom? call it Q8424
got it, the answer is 13.7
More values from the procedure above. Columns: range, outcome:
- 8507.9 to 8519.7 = 12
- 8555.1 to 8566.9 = 12.2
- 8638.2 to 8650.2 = 11.8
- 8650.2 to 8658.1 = 12.3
